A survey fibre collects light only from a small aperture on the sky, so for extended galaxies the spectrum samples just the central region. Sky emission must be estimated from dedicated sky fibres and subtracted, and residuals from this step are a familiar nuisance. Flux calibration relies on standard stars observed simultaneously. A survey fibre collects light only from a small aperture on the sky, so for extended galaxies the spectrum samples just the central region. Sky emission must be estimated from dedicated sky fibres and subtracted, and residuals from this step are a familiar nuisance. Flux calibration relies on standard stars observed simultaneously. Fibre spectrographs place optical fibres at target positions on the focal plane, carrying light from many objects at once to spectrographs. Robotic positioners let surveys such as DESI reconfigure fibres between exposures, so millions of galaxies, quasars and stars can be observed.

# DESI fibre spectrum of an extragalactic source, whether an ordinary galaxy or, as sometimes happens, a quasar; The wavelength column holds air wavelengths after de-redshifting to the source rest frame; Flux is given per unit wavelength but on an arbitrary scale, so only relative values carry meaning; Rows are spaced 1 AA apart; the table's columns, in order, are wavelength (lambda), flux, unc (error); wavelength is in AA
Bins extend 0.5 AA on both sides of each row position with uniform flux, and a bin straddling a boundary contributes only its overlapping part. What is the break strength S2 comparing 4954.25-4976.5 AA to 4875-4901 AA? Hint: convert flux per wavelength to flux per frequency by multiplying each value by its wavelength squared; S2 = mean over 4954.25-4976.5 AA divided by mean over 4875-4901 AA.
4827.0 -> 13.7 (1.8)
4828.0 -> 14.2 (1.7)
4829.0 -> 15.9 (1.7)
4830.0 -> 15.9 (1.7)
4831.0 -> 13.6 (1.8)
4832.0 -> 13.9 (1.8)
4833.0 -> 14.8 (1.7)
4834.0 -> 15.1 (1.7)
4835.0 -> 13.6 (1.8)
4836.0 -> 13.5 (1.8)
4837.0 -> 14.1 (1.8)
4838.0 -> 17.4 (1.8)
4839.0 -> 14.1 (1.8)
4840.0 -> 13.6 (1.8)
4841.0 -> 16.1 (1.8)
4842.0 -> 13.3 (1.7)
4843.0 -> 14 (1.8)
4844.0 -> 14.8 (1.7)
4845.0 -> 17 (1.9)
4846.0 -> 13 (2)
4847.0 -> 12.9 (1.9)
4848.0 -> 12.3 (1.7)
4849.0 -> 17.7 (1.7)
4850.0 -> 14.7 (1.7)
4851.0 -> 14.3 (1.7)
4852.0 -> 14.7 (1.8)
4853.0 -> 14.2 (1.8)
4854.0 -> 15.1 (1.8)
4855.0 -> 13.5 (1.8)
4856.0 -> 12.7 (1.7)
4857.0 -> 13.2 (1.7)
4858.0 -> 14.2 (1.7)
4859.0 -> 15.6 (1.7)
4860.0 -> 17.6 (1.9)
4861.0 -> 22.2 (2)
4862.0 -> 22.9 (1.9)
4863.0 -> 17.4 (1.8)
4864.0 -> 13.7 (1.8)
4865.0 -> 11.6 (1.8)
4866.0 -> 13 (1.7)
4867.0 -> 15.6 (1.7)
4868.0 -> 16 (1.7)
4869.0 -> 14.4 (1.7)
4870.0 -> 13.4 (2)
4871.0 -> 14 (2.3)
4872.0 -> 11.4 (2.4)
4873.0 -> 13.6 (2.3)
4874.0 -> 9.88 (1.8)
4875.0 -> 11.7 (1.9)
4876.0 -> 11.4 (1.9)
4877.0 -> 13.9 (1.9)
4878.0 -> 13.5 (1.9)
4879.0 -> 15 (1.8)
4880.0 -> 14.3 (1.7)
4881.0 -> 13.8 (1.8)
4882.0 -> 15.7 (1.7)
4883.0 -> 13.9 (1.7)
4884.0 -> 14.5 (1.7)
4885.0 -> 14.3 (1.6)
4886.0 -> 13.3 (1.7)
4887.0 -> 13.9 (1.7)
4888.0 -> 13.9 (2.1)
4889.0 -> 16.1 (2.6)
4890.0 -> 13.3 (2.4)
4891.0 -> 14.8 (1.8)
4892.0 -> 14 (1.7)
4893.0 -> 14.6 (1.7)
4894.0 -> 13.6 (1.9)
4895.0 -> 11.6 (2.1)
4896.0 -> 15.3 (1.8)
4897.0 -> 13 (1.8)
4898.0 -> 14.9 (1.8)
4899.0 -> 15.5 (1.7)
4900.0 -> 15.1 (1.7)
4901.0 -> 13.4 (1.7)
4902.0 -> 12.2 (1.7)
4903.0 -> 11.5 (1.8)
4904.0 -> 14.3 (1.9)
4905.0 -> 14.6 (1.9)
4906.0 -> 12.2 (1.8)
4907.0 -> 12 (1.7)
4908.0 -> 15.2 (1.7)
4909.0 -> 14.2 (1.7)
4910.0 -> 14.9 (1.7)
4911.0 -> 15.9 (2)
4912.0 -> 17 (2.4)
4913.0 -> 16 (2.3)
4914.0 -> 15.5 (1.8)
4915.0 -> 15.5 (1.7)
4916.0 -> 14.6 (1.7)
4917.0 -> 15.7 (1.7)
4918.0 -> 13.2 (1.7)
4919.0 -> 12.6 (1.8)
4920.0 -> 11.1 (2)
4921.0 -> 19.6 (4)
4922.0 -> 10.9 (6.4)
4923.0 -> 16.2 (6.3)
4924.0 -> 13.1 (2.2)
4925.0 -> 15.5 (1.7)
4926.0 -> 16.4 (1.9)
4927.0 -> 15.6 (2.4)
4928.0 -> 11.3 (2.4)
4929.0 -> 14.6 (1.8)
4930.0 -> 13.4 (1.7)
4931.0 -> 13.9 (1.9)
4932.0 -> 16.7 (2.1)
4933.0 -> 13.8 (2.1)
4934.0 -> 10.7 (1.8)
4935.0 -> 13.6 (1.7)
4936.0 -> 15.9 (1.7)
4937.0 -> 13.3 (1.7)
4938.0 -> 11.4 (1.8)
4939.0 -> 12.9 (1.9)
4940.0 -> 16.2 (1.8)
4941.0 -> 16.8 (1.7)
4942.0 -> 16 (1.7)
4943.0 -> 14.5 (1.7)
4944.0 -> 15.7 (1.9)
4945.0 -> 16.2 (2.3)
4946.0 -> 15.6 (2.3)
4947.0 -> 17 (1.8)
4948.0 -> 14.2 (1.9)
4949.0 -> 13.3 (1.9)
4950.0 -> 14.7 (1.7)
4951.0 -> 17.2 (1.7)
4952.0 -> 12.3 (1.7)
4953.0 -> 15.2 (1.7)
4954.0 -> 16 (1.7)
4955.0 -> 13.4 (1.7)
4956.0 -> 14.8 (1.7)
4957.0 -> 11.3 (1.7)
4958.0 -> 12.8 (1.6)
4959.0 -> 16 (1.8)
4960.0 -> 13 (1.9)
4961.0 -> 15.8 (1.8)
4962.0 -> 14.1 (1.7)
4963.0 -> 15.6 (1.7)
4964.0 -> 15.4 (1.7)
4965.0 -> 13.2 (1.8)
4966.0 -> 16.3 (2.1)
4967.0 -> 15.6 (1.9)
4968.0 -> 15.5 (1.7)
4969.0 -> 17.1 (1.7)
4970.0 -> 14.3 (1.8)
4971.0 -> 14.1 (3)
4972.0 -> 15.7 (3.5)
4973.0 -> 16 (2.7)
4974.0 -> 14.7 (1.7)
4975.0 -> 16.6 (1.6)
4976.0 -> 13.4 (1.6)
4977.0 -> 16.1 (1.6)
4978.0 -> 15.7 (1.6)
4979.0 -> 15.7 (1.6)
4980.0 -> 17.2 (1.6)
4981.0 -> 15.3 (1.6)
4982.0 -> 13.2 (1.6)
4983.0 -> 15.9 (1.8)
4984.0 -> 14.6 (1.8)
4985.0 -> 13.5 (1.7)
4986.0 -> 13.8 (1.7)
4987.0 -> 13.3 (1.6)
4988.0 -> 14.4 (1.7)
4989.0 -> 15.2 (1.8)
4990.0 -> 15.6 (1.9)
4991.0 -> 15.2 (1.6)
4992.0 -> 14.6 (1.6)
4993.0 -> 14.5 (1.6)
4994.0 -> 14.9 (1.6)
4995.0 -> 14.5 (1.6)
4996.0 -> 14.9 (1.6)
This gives 1.1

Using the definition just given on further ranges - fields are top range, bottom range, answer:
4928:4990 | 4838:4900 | 1.06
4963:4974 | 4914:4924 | 1.09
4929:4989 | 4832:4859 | 1.07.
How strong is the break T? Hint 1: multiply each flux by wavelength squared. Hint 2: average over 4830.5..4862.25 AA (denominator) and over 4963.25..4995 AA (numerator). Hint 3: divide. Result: 1.06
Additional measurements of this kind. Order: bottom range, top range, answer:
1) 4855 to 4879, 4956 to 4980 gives 1.08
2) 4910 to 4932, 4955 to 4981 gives 1.04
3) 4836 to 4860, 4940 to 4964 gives 1.07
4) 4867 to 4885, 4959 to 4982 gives 1.16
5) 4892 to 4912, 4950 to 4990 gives 1.09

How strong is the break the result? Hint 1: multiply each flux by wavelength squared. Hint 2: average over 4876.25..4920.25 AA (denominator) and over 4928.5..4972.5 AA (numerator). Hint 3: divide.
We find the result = 1.06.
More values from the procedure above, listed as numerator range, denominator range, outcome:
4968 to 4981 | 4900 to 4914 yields 1.13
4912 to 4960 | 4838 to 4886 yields 1.03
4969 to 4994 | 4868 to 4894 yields 1.14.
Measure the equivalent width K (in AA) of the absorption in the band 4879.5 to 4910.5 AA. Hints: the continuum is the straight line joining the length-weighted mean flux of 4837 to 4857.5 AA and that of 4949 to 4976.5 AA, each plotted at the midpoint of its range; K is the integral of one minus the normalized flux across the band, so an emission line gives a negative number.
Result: 1.23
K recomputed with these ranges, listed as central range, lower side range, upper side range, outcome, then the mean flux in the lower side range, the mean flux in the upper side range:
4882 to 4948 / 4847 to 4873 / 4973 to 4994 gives 2.5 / 14.9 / 15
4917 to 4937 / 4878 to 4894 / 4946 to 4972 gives 0.6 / 14.3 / 14.8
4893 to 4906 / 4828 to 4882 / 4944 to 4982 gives 0.9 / 14.5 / 15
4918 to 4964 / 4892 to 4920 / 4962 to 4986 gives 0.8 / 14.2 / 15.2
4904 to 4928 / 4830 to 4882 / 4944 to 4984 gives 0.3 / 14.5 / 15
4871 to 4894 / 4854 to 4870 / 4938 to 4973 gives 2.5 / 15.5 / 14.9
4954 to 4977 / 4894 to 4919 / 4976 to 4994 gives -0.1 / 14.3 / 14.9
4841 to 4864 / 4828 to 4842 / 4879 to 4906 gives -1.3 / 14.7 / 14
